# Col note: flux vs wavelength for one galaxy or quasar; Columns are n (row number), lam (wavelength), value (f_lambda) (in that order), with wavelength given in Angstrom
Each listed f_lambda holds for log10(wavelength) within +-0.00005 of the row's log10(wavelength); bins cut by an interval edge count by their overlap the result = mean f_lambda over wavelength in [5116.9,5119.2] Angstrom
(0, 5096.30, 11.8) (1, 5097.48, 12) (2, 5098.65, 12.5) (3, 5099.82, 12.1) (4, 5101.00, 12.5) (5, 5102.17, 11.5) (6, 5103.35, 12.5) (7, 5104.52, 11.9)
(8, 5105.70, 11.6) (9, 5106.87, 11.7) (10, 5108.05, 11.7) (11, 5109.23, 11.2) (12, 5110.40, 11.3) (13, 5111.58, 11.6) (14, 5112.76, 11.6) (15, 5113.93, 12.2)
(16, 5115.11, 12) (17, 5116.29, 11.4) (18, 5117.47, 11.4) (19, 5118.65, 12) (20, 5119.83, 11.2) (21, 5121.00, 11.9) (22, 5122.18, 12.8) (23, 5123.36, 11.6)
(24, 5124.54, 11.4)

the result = 11.7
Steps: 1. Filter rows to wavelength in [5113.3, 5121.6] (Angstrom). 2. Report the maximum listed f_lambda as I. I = 12.2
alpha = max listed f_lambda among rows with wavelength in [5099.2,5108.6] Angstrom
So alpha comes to 12.5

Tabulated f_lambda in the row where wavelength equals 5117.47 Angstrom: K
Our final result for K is 11.4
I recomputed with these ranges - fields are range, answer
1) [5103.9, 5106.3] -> 11.9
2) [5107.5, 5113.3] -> 11.7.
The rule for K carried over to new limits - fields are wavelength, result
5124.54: 11.4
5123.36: 11.6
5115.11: 12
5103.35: 12.5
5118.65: 12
